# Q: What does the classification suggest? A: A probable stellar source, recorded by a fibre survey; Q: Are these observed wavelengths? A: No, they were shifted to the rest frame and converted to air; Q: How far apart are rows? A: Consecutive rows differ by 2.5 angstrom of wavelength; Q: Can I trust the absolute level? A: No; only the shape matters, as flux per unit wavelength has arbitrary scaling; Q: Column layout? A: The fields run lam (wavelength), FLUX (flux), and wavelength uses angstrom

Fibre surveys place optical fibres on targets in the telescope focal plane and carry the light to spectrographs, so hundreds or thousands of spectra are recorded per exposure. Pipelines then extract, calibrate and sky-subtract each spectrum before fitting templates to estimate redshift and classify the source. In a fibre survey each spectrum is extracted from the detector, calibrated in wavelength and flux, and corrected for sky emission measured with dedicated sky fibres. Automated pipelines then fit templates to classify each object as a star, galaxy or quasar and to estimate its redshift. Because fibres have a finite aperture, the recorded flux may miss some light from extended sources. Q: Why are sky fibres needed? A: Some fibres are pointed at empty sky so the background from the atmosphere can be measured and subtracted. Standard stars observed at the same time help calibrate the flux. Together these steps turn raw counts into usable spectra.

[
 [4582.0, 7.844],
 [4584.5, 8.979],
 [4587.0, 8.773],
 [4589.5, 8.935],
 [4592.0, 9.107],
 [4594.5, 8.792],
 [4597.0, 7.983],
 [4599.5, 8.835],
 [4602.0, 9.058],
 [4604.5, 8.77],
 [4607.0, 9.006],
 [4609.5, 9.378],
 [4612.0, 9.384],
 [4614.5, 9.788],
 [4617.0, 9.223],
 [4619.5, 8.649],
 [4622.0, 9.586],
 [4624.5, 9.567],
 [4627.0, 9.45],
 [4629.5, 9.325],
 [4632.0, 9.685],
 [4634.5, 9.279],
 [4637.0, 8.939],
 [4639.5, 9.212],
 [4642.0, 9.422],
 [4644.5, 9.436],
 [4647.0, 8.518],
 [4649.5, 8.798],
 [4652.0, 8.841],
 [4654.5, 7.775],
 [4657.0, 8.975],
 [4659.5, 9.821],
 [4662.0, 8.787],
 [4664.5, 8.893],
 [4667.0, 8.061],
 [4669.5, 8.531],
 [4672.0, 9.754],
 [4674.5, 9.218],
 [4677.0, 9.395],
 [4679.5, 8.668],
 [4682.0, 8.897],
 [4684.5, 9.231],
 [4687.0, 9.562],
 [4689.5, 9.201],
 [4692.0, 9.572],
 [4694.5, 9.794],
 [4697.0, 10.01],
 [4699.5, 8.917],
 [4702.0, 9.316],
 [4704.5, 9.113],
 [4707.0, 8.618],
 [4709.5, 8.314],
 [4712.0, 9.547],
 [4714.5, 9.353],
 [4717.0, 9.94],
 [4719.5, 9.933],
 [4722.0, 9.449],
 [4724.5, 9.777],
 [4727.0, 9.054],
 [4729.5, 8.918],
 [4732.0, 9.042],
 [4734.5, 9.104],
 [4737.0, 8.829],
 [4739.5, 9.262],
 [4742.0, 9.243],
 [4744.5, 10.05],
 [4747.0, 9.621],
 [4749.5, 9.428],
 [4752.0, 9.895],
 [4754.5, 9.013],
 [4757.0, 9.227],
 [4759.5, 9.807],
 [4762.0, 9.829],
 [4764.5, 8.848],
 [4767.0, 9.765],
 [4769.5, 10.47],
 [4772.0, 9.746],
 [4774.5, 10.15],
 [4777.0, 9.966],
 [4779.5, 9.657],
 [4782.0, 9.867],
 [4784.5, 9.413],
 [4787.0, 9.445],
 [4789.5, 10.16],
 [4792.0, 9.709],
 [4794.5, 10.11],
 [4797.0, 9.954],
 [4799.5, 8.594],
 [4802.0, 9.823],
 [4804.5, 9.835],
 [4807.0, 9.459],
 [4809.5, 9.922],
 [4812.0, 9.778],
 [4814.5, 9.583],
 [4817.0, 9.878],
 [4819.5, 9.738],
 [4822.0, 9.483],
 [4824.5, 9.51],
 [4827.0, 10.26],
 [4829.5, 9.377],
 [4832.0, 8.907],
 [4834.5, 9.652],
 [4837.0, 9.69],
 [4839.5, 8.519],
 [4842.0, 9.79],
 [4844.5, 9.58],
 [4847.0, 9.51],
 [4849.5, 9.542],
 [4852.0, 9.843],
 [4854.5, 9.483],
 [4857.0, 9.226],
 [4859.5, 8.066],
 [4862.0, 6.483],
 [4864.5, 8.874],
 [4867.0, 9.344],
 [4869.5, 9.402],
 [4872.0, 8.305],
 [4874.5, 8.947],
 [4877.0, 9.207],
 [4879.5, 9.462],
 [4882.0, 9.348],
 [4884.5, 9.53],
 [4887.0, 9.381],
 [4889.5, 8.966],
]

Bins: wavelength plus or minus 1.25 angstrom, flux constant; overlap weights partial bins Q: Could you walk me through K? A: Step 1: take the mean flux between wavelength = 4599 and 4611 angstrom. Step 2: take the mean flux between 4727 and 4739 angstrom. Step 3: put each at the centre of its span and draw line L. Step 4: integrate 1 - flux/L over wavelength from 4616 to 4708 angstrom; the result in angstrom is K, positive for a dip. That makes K -1.2 angstrom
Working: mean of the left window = 9.03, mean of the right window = 9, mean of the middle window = 9.14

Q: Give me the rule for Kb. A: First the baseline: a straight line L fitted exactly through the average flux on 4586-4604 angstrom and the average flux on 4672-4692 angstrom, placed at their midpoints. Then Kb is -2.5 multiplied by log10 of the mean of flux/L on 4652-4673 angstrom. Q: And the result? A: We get 0.04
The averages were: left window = 8.78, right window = 9.23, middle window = 8.81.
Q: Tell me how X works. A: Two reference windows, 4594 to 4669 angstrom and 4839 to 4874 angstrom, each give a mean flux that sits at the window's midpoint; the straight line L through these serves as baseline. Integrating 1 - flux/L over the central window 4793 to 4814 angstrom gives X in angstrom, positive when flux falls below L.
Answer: -1.55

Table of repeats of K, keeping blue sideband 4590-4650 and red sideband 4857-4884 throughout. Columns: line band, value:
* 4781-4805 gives -2.1 angstrom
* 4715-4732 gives -0.9 angstrom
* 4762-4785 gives -2.2 angstrom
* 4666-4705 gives -0.7 angstrom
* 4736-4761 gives -1.4 angstrom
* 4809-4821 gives -1.2 angstrom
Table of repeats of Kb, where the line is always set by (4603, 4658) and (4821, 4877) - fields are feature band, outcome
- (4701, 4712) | 0.03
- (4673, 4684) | 0.01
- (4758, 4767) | -0.04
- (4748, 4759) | -0.03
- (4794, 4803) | -0.05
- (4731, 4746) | -0.01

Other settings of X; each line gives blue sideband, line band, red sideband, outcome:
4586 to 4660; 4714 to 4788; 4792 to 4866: -2.1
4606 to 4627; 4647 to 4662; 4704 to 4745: 0.8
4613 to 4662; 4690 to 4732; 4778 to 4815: 0.3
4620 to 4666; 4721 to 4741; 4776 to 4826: 0.6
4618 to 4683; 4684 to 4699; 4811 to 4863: -0.7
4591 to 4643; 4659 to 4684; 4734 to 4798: 0.9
